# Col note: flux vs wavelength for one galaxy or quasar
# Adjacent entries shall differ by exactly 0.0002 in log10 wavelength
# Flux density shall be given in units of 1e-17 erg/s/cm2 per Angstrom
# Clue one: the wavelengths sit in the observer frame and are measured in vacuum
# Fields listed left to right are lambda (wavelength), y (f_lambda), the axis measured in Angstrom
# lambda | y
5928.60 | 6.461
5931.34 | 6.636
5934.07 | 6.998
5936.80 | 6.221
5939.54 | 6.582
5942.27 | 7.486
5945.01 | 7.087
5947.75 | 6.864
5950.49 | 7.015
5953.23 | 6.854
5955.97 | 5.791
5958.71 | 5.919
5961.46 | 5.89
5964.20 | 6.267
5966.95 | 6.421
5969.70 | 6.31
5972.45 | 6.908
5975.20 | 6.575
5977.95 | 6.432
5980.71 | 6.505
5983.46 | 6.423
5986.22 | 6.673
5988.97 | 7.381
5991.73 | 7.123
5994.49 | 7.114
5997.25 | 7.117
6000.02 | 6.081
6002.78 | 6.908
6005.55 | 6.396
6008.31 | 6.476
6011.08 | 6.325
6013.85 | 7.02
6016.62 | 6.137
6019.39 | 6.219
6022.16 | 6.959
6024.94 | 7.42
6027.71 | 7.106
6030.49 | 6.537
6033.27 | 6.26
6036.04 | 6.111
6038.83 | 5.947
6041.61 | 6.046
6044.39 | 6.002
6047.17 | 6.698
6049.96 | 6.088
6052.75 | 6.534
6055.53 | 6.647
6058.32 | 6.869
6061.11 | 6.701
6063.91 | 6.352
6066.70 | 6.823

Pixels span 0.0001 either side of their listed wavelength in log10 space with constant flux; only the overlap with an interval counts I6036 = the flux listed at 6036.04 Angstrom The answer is 6.111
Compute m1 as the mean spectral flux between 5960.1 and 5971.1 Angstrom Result 6.22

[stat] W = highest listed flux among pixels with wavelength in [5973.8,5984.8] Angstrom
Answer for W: 6.575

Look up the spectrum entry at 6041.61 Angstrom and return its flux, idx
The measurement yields 6.046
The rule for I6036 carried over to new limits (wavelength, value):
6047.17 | 6.698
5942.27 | 7.486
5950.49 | 7.015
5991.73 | 7.123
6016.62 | 6.137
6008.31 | 6.476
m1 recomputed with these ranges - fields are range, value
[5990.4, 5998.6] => 7.12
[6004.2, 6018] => 6.47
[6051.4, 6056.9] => 6.6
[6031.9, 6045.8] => 6.08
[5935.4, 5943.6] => 6.76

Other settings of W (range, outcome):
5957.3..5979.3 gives 6.908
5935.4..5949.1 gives 7.486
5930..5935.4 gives 6.998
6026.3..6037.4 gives 7.106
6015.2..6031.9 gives 7.42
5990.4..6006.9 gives 7.123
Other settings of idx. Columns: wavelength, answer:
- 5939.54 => 6.582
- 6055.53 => 6.647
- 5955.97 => 5.791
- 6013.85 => 7.02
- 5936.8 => 6.221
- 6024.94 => 7.42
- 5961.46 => 5.89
